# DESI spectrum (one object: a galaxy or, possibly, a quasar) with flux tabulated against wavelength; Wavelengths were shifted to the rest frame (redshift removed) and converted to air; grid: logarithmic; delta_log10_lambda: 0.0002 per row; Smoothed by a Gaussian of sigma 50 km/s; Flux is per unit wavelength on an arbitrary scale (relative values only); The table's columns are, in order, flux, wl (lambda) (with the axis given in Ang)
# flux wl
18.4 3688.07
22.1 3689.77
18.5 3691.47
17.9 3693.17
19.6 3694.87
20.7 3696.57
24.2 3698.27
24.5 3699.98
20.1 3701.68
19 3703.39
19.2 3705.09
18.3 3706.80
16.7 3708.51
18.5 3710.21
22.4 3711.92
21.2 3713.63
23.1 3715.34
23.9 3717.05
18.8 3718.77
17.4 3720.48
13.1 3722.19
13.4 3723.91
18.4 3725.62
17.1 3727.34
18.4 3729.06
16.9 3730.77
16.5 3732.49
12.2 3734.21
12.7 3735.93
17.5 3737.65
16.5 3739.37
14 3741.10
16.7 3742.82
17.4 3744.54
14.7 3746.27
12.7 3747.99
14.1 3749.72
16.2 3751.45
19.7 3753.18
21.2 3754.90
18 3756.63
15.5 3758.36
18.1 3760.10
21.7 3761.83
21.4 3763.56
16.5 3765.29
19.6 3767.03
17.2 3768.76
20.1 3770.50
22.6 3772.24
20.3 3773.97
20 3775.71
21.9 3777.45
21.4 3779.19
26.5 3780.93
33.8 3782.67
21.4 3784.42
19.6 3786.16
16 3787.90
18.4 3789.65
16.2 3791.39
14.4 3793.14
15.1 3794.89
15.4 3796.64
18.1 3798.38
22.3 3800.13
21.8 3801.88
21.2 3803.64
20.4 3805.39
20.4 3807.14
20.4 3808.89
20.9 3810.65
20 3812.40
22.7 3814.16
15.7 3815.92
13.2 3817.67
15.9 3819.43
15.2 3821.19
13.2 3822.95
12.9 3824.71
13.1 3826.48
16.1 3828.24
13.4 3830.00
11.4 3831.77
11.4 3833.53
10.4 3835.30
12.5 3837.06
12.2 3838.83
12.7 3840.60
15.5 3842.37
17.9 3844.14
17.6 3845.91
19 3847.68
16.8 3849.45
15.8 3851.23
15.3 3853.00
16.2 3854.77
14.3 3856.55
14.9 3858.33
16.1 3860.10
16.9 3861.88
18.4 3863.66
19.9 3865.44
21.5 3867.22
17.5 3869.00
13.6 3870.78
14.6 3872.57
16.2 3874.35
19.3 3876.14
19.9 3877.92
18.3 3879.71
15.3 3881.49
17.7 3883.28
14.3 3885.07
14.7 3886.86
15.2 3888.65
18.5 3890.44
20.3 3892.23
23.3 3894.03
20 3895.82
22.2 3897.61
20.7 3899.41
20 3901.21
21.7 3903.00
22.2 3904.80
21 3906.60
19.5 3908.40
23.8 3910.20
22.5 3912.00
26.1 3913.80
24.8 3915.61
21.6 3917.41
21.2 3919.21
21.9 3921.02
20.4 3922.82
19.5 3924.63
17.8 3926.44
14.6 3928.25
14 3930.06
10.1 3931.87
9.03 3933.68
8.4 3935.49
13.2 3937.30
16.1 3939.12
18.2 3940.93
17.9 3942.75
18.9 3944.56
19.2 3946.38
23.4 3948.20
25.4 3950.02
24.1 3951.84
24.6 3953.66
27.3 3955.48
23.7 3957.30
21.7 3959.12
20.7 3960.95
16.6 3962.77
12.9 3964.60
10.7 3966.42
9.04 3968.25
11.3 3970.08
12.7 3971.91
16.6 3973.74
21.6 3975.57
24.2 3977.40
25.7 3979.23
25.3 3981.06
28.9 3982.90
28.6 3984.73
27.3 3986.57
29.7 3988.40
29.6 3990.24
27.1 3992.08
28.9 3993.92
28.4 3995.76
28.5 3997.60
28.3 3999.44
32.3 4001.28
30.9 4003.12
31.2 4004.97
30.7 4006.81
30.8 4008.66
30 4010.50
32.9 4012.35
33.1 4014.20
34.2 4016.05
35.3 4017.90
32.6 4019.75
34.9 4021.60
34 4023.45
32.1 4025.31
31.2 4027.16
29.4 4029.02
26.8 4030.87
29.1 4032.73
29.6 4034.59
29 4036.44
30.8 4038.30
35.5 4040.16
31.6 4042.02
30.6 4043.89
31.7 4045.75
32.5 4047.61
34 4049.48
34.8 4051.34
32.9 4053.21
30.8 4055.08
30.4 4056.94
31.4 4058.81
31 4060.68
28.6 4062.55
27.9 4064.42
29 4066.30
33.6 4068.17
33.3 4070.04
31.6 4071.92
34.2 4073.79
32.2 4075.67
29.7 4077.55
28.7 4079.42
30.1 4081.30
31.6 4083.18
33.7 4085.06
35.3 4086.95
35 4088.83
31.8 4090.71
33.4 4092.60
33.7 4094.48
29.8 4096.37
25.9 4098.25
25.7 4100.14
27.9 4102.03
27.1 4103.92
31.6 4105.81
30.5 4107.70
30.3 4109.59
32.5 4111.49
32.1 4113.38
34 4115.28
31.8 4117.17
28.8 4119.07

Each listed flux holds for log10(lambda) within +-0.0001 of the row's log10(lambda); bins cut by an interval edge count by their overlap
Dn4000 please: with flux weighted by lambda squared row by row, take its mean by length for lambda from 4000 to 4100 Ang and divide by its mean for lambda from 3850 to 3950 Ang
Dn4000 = 1.87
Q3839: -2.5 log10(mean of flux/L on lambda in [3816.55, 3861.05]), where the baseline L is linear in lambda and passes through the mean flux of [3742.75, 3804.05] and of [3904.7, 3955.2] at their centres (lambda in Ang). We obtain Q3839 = 0.30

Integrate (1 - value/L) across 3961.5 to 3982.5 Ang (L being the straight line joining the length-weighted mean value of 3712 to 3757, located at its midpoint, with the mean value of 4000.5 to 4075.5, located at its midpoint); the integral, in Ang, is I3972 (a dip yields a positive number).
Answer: 8.3 Ang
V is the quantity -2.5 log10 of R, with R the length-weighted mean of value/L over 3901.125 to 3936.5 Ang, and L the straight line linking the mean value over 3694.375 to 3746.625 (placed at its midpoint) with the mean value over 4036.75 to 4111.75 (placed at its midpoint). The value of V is 0.32 mag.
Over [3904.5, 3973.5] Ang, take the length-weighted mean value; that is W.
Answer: 18.5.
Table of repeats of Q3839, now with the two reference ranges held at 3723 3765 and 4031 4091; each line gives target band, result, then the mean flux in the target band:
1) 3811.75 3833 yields 0.32 mag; 15.1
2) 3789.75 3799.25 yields 0.19 mag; 16.1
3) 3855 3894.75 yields 0.30 mag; 17.3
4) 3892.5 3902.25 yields 0.13 mag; 21.2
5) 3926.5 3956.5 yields 0.41 mag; 17.8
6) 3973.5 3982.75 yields 0.17 mag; 23.6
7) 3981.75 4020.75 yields -0.06 mag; 30.4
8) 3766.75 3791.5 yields -0.16 mag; 21.2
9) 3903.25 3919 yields 0.09 mag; 22.6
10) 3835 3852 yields 0.37 mag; 15.2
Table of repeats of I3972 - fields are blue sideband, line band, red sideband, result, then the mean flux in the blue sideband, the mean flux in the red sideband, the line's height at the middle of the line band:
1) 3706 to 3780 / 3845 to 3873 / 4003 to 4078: 7.80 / 18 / 31.6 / 23.3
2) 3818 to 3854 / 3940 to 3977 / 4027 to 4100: 7.09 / 14.4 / 31.3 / 23.5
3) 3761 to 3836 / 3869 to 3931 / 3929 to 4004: 2.58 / 18.4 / 21.3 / 20.1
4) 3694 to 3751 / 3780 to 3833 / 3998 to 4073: 8.11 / 17.9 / 31.5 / 21.5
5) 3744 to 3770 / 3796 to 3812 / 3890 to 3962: -1.64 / 17.6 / 20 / 18.3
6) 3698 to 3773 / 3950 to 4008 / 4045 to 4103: 7.96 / 18.1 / 31.4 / 27.6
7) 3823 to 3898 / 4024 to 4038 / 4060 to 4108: -1.22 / 16.2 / 30.9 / 27.4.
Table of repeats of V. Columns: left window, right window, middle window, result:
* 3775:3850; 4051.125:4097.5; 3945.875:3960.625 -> 0.066 mag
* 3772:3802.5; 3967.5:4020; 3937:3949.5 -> 0.341 mag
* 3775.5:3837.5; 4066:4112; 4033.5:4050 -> -0.097 mag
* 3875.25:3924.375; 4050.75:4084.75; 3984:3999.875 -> -0.088 mag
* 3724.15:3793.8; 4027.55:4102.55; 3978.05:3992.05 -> 0.001 mag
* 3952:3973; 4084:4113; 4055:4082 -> -0.105 mag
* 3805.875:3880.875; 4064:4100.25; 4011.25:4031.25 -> -0.180 mag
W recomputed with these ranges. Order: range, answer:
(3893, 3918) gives 22.1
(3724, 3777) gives 17.4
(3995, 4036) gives 31.2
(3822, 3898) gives 16.2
